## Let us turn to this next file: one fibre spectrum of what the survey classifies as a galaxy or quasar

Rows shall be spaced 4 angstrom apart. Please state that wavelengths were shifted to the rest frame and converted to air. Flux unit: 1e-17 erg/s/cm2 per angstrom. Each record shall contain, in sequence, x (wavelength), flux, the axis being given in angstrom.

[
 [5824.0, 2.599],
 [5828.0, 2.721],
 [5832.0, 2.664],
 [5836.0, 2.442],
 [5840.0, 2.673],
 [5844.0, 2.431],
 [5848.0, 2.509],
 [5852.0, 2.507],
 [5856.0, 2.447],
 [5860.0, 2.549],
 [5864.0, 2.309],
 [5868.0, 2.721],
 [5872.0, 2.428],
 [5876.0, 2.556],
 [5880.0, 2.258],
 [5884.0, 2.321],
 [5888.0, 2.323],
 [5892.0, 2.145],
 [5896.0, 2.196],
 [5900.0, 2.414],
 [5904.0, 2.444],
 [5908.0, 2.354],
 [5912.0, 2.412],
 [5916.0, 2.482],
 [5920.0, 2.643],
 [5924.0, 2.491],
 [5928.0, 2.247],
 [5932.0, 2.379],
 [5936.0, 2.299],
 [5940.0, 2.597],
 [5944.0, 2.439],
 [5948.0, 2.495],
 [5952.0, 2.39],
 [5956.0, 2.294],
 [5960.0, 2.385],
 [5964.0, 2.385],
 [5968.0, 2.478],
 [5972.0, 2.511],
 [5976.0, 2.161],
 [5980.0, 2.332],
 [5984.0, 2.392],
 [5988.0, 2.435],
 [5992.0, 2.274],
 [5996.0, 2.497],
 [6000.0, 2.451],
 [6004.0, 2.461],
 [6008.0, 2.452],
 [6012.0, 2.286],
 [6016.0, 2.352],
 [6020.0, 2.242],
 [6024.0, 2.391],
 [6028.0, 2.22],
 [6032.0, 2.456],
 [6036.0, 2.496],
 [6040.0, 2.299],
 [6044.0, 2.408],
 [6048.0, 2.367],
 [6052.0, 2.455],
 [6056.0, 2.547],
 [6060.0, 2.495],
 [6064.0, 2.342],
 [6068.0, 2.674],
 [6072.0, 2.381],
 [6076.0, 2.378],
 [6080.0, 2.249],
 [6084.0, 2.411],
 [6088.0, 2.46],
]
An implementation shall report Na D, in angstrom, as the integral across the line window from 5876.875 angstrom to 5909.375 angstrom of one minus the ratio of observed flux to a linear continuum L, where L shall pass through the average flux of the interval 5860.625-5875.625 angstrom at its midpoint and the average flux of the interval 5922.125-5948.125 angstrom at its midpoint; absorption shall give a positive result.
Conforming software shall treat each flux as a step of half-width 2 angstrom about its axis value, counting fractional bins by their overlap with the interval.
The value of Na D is 2.0 angstrom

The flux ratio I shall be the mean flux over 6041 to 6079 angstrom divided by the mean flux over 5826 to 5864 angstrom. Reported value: 0.96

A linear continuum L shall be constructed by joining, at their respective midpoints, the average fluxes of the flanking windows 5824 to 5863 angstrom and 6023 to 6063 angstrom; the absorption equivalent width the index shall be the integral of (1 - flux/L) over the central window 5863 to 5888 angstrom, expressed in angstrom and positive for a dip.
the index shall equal 1.0 angstrom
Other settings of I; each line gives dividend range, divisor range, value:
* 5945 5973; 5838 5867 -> 0.97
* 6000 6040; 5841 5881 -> 0.96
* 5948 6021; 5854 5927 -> 0.99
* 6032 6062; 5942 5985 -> 1.02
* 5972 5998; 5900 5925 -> 0.96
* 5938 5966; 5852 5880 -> 0.98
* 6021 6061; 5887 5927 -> 1.01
